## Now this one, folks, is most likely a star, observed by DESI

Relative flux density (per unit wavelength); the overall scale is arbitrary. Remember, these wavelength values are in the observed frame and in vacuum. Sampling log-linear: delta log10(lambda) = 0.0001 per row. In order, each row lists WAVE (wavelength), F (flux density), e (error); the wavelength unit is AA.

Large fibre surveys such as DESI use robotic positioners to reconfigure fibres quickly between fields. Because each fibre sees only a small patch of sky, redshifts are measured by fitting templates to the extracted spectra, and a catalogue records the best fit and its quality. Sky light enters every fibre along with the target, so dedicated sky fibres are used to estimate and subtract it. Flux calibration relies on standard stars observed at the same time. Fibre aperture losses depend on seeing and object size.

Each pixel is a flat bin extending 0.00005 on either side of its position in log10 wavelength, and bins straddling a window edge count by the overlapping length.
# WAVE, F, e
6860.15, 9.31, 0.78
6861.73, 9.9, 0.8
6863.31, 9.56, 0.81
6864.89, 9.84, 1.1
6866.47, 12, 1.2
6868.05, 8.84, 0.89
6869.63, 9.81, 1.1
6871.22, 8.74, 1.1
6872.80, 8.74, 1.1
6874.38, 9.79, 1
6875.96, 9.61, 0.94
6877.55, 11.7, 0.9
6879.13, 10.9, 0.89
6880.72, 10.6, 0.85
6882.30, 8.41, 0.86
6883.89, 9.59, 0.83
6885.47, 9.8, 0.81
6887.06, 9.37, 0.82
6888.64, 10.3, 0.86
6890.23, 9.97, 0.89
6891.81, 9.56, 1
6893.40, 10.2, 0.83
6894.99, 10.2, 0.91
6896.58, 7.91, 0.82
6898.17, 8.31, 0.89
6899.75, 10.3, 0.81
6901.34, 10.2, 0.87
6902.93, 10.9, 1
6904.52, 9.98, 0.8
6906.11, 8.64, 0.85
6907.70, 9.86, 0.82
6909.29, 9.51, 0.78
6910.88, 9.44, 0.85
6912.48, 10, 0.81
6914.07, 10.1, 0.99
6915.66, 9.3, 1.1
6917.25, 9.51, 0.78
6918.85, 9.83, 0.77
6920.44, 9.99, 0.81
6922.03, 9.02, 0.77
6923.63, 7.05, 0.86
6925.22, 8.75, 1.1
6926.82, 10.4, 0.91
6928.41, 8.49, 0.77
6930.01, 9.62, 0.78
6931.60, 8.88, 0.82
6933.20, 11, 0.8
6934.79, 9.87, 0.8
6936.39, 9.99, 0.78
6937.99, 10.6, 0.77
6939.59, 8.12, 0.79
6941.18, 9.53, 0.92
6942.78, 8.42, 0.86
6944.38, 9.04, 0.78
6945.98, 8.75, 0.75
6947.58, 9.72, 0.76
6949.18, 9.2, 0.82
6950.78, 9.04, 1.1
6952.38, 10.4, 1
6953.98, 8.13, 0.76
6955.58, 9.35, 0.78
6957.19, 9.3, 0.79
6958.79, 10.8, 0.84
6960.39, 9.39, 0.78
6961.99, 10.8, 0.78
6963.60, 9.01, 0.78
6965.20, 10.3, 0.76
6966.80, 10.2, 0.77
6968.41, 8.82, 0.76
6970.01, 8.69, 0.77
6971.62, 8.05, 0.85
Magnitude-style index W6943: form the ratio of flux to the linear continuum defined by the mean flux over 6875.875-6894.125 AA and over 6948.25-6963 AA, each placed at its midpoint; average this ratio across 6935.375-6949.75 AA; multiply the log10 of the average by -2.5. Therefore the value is 0.05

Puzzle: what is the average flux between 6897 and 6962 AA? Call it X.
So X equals 9.48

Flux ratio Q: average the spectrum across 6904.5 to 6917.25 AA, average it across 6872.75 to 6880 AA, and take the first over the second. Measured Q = 0.9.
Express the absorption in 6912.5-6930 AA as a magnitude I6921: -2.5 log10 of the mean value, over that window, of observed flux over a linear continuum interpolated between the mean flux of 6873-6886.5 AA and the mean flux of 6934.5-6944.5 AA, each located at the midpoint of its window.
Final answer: 0.030 mag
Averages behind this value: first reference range 9.98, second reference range 9.36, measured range 9.29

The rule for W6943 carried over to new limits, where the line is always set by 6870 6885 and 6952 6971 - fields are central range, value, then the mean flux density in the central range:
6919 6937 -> 0.03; 9.38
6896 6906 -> 0.02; 9.58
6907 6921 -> 0.00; 9.72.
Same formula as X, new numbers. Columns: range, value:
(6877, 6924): 9.69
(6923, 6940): 9.39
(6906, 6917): 9.61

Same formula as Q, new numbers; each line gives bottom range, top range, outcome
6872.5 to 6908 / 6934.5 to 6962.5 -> 0.97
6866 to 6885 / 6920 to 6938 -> 0.95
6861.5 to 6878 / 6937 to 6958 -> 0.94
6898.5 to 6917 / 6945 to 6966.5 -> 0.98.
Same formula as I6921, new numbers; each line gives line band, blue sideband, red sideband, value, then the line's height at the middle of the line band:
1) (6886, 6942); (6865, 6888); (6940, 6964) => 0.006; 9.62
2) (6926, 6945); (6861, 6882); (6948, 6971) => 0.016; 9.64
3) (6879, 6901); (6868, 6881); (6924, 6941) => 0.015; 9.78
